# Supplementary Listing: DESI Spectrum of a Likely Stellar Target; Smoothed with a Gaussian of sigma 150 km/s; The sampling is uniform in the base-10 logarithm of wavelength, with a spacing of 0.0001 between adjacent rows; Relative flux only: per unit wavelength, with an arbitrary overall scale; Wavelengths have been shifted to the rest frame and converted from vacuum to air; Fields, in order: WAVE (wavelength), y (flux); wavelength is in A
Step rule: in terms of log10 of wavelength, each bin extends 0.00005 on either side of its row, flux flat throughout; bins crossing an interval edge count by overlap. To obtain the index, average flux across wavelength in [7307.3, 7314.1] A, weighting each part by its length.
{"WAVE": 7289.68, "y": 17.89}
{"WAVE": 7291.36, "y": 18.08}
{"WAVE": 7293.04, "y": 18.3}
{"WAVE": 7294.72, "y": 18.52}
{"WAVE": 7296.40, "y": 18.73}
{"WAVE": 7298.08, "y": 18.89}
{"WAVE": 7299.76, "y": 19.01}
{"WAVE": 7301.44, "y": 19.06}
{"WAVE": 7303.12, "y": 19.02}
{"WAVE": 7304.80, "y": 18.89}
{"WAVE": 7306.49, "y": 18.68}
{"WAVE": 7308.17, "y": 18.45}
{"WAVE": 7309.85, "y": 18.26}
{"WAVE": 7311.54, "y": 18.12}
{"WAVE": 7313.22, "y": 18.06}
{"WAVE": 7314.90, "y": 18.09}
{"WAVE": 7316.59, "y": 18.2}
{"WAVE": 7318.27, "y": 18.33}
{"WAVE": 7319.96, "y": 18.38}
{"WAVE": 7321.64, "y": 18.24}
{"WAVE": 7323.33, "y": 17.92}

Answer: 18.2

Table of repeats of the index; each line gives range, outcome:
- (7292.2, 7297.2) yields 18.5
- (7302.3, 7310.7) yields 18.6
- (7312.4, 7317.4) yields 18.1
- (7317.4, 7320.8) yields 18.4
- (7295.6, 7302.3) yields 18.9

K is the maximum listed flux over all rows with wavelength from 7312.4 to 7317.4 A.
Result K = 18.2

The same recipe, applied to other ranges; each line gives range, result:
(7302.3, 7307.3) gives 19.02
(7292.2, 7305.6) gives 19.06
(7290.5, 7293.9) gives 18.3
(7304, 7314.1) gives 18.89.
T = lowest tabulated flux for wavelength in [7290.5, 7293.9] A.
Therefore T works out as 18.08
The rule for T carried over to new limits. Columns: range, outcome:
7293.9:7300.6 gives 18.52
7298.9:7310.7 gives 18.26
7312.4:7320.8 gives 18.06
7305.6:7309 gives 18.45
